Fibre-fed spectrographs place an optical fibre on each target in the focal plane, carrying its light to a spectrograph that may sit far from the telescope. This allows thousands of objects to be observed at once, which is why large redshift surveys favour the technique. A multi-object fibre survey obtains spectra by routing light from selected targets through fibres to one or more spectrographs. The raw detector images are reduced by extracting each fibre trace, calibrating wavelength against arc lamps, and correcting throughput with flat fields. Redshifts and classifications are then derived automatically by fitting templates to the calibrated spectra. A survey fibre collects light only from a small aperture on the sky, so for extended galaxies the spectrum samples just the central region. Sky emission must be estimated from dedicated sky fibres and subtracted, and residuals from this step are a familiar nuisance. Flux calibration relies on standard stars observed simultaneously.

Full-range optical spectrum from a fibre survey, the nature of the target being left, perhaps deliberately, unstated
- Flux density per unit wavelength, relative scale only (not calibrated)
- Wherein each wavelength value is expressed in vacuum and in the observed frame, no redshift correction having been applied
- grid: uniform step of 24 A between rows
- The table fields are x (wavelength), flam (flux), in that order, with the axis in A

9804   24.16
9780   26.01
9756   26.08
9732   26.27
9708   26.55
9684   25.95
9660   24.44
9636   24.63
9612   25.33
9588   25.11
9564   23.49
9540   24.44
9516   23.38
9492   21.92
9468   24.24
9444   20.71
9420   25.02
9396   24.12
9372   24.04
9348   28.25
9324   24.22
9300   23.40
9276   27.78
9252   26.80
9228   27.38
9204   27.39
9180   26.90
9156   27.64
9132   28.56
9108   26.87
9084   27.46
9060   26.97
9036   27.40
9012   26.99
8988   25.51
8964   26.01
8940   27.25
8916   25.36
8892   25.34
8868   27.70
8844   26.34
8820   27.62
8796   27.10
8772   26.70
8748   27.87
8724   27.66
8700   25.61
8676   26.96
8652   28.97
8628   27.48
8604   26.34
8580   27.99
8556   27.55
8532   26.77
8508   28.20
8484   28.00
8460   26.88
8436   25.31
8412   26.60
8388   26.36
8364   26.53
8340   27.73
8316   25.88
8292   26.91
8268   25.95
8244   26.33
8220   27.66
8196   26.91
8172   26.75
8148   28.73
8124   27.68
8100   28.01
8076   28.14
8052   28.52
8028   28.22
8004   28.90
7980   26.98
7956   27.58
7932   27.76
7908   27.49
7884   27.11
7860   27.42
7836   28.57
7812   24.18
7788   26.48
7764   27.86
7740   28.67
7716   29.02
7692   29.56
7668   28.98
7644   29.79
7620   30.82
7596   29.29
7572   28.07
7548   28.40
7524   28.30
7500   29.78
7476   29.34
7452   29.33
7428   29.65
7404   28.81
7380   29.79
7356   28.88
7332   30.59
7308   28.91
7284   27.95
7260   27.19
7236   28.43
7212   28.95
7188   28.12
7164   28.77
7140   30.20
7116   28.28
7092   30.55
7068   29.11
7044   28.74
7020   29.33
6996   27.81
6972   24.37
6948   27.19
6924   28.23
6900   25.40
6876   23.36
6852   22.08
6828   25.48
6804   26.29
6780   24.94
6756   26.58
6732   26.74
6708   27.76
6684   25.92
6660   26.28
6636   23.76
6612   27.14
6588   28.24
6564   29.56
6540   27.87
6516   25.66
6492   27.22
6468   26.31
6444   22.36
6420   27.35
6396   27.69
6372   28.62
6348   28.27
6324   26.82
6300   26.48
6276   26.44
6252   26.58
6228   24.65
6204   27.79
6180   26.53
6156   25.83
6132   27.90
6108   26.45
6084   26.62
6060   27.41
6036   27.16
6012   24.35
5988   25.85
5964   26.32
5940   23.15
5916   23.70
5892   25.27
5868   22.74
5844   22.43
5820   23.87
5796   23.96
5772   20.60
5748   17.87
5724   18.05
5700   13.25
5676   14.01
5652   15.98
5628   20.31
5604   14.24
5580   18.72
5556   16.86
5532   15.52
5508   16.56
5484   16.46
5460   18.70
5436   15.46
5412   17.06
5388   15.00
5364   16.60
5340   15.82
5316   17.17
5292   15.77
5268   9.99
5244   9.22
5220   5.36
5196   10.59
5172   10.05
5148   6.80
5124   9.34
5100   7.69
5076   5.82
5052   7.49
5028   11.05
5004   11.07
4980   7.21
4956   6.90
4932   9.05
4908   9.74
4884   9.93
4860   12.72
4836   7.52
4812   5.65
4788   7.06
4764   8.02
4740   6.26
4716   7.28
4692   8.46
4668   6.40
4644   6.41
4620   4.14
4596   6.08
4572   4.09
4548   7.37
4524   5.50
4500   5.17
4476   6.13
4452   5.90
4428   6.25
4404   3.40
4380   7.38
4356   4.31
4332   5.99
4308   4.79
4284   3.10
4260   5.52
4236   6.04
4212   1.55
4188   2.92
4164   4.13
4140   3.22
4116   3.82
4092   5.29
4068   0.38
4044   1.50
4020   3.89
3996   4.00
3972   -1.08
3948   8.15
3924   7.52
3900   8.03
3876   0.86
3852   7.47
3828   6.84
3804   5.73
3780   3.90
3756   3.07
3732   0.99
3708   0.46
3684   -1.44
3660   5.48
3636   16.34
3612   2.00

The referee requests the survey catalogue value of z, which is 0.325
